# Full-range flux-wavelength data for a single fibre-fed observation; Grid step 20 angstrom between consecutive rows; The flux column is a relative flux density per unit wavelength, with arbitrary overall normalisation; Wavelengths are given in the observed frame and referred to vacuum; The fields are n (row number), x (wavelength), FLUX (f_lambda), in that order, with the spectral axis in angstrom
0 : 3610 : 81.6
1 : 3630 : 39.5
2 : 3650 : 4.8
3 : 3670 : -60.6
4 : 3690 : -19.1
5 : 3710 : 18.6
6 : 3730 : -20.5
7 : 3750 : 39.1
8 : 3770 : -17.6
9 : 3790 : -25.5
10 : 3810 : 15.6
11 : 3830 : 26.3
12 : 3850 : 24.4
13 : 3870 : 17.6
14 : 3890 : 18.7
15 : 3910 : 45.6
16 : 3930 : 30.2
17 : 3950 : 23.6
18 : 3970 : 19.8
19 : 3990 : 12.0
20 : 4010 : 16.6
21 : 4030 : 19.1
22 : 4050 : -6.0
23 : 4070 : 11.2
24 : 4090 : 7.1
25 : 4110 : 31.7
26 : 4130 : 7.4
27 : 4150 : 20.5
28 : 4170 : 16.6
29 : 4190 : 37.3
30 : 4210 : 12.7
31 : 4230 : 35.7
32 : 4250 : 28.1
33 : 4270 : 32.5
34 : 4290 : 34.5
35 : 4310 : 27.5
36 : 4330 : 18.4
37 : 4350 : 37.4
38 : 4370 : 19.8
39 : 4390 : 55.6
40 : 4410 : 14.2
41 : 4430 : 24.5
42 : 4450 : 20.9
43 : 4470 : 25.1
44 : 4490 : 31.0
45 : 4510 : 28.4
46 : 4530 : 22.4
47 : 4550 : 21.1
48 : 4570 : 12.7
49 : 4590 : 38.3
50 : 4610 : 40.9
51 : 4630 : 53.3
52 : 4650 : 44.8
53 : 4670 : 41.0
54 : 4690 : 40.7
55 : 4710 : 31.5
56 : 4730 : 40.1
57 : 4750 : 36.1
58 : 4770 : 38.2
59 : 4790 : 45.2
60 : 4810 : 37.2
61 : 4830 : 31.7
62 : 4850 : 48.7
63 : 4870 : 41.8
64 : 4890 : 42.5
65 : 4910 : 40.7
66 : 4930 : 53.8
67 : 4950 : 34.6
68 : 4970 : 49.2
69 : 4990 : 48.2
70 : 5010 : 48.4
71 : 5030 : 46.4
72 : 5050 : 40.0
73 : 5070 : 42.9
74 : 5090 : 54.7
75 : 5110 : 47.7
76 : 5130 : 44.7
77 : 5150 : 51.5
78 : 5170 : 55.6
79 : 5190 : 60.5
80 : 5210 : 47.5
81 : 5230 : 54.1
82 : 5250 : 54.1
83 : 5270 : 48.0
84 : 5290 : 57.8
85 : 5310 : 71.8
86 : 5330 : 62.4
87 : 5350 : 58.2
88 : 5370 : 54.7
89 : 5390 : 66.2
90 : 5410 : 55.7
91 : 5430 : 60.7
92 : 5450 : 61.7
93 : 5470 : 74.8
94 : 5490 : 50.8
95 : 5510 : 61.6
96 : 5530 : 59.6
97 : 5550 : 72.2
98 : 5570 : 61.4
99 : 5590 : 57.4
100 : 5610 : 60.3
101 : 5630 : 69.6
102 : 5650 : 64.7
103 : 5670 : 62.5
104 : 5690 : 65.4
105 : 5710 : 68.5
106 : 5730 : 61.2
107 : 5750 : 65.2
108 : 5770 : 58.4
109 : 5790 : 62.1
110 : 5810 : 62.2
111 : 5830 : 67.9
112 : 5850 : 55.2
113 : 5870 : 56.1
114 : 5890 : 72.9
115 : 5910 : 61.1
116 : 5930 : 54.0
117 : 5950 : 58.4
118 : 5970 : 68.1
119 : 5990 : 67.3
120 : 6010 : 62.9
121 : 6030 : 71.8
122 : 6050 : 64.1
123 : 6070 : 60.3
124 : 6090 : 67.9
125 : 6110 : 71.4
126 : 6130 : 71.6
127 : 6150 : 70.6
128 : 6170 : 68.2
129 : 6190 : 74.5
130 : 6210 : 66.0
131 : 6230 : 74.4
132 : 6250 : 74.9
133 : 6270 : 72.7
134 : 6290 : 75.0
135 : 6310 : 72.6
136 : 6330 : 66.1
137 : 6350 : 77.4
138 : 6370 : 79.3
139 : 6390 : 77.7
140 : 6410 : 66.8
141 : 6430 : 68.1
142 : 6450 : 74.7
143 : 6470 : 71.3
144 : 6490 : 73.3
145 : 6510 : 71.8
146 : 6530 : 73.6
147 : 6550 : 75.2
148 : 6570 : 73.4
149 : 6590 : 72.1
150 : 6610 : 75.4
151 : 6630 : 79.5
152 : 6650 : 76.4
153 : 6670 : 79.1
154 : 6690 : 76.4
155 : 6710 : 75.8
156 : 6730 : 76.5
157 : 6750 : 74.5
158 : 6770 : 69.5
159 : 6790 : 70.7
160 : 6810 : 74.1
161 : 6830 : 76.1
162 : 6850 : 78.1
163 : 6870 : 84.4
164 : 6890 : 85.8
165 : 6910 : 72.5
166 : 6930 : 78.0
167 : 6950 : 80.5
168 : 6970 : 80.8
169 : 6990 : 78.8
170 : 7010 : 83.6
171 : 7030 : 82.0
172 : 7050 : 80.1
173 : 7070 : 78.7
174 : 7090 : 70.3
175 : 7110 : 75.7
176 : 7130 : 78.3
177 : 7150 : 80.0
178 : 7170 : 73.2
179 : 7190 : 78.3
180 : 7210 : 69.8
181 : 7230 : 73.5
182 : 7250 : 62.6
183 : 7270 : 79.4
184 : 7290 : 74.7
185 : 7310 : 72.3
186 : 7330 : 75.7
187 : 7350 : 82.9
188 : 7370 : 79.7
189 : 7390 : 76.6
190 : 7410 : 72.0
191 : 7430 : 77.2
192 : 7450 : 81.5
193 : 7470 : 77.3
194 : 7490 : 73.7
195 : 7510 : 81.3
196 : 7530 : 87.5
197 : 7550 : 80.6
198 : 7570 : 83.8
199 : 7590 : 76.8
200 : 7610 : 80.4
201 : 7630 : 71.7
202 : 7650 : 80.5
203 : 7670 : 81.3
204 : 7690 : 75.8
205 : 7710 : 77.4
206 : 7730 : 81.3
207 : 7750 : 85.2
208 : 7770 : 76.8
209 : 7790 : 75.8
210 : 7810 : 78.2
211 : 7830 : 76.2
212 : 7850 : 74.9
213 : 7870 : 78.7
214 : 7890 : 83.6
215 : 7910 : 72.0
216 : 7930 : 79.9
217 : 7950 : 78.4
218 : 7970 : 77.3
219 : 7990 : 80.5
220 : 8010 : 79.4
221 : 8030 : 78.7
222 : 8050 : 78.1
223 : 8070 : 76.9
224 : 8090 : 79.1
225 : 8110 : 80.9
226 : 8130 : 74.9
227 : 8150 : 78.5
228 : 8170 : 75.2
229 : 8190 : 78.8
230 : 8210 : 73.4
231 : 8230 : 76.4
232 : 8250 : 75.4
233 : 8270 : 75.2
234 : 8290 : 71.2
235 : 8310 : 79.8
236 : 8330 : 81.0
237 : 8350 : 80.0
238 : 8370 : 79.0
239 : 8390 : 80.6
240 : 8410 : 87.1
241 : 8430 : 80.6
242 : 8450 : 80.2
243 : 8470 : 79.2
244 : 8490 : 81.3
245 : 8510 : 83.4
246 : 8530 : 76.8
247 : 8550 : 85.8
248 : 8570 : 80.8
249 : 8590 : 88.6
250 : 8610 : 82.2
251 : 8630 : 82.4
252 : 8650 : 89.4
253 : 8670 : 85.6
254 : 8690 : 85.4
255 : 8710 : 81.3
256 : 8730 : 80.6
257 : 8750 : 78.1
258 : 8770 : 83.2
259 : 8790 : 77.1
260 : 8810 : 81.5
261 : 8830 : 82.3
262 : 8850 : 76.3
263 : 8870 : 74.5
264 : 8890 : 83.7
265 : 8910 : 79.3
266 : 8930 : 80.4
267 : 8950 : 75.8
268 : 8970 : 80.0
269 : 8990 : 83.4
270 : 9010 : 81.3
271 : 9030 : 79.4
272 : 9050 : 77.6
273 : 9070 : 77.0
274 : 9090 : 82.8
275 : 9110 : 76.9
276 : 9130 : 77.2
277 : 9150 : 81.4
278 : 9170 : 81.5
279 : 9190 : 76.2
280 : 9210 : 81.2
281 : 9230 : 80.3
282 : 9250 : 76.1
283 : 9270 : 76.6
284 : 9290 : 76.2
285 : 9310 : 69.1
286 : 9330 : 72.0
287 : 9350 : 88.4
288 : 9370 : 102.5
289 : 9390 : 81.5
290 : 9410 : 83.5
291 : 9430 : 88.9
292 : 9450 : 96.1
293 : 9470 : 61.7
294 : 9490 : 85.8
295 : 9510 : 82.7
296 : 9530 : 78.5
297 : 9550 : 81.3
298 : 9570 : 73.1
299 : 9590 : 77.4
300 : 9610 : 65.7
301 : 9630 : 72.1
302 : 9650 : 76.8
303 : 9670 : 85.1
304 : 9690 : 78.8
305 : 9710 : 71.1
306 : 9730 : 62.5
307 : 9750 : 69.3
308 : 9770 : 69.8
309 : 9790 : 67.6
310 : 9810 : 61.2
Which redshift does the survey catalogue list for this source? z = 0.15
